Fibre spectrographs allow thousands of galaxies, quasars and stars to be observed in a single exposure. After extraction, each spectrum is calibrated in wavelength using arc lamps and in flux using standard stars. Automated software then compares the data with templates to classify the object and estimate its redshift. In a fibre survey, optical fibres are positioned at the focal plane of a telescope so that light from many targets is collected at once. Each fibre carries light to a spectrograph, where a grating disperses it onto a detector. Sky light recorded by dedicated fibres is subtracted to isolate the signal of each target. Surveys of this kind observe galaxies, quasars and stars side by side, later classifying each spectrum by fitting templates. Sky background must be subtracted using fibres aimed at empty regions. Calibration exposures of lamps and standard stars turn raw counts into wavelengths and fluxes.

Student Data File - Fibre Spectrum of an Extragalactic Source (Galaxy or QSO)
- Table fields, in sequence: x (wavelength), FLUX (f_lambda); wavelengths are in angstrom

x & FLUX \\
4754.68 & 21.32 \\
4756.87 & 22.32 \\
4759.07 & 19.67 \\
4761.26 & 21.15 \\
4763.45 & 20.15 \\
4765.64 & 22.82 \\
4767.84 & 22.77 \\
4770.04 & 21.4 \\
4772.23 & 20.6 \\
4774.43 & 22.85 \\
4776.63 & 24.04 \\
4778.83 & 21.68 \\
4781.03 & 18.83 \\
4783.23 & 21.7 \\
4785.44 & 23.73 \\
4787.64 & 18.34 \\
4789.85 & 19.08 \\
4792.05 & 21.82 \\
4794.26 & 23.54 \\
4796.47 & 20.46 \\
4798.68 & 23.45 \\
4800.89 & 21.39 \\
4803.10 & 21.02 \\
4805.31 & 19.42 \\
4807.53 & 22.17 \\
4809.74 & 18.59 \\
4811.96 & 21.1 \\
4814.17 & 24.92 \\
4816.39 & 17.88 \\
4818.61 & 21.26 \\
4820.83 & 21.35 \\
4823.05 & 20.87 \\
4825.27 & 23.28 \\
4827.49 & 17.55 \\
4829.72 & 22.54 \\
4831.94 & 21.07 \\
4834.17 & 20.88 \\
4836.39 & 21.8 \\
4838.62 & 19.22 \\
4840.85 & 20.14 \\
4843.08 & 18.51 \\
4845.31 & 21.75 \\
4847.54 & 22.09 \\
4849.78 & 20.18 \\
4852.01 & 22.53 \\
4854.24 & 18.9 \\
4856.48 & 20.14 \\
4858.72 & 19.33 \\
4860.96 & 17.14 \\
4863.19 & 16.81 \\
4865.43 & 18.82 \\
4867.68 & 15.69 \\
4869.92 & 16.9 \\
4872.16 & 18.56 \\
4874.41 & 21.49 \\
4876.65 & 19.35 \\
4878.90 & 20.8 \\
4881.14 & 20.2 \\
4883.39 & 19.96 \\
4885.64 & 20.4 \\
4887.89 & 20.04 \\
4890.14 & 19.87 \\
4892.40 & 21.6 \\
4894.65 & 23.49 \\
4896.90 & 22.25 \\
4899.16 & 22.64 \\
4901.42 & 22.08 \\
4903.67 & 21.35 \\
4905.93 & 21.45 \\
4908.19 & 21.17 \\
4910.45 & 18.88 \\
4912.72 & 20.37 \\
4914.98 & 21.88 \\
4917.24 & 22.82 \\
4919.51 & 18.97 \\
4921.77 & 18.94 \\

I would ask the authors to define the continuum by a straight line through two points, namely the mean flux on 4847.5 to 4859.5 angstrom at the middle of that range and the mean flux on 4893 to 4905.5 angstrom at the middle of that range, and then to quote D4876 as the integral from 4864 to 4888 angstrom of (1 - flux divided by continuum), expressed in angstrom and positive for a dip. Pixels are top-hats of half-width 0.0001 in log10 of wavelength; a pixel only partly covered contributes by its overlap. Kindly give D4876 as 2.4 angstrom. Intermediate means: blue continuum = 20.4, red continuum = 22.3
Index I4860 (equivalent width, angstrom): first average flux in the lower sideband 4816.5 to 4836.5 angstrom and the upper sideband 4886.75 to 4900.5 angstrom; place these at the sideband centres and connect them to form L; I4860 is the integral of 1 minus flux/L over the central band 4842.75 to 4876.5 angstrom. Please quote 3.22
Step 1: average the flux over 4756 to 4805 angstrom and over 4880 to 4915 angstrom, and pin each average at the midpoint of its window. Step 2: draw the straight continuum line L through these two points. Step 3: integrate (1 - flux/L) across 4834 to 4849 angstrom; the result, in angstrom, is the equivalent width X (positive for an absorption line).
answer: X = 0.5 angstrom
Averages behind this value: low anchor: 21.5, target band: 20.6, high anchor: 21.1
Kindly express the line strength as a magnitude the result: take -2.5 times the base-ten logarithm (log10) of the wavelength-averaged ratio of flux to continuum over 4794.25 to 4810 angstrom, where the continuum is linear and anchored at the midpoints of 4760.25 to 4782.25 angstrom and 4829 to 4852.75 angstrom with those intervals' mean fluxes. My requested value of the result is 0.004 mag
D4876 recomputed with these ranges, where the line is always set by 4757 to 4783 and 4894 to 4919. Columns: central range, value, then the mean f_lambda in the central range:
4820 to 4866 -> 2.8 angstrom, 20.2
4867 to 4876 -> 1.3 angstrom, 18.4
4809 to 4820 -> 0.3 angstrom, 20.8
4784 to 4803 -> 0.0 angstrom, 21.5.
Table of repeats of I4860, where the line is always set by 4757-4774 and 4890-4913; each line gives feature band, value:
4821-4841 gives 0.5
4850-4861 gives 0.8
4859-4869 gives 1.9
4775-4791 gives 0.2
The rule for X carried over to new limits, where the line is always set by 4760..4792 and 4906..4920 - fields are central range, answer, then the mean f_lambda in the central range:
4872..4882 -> 0.35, 20.2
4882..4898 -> -0.13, 21.1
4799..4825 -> 0.21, 21.1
